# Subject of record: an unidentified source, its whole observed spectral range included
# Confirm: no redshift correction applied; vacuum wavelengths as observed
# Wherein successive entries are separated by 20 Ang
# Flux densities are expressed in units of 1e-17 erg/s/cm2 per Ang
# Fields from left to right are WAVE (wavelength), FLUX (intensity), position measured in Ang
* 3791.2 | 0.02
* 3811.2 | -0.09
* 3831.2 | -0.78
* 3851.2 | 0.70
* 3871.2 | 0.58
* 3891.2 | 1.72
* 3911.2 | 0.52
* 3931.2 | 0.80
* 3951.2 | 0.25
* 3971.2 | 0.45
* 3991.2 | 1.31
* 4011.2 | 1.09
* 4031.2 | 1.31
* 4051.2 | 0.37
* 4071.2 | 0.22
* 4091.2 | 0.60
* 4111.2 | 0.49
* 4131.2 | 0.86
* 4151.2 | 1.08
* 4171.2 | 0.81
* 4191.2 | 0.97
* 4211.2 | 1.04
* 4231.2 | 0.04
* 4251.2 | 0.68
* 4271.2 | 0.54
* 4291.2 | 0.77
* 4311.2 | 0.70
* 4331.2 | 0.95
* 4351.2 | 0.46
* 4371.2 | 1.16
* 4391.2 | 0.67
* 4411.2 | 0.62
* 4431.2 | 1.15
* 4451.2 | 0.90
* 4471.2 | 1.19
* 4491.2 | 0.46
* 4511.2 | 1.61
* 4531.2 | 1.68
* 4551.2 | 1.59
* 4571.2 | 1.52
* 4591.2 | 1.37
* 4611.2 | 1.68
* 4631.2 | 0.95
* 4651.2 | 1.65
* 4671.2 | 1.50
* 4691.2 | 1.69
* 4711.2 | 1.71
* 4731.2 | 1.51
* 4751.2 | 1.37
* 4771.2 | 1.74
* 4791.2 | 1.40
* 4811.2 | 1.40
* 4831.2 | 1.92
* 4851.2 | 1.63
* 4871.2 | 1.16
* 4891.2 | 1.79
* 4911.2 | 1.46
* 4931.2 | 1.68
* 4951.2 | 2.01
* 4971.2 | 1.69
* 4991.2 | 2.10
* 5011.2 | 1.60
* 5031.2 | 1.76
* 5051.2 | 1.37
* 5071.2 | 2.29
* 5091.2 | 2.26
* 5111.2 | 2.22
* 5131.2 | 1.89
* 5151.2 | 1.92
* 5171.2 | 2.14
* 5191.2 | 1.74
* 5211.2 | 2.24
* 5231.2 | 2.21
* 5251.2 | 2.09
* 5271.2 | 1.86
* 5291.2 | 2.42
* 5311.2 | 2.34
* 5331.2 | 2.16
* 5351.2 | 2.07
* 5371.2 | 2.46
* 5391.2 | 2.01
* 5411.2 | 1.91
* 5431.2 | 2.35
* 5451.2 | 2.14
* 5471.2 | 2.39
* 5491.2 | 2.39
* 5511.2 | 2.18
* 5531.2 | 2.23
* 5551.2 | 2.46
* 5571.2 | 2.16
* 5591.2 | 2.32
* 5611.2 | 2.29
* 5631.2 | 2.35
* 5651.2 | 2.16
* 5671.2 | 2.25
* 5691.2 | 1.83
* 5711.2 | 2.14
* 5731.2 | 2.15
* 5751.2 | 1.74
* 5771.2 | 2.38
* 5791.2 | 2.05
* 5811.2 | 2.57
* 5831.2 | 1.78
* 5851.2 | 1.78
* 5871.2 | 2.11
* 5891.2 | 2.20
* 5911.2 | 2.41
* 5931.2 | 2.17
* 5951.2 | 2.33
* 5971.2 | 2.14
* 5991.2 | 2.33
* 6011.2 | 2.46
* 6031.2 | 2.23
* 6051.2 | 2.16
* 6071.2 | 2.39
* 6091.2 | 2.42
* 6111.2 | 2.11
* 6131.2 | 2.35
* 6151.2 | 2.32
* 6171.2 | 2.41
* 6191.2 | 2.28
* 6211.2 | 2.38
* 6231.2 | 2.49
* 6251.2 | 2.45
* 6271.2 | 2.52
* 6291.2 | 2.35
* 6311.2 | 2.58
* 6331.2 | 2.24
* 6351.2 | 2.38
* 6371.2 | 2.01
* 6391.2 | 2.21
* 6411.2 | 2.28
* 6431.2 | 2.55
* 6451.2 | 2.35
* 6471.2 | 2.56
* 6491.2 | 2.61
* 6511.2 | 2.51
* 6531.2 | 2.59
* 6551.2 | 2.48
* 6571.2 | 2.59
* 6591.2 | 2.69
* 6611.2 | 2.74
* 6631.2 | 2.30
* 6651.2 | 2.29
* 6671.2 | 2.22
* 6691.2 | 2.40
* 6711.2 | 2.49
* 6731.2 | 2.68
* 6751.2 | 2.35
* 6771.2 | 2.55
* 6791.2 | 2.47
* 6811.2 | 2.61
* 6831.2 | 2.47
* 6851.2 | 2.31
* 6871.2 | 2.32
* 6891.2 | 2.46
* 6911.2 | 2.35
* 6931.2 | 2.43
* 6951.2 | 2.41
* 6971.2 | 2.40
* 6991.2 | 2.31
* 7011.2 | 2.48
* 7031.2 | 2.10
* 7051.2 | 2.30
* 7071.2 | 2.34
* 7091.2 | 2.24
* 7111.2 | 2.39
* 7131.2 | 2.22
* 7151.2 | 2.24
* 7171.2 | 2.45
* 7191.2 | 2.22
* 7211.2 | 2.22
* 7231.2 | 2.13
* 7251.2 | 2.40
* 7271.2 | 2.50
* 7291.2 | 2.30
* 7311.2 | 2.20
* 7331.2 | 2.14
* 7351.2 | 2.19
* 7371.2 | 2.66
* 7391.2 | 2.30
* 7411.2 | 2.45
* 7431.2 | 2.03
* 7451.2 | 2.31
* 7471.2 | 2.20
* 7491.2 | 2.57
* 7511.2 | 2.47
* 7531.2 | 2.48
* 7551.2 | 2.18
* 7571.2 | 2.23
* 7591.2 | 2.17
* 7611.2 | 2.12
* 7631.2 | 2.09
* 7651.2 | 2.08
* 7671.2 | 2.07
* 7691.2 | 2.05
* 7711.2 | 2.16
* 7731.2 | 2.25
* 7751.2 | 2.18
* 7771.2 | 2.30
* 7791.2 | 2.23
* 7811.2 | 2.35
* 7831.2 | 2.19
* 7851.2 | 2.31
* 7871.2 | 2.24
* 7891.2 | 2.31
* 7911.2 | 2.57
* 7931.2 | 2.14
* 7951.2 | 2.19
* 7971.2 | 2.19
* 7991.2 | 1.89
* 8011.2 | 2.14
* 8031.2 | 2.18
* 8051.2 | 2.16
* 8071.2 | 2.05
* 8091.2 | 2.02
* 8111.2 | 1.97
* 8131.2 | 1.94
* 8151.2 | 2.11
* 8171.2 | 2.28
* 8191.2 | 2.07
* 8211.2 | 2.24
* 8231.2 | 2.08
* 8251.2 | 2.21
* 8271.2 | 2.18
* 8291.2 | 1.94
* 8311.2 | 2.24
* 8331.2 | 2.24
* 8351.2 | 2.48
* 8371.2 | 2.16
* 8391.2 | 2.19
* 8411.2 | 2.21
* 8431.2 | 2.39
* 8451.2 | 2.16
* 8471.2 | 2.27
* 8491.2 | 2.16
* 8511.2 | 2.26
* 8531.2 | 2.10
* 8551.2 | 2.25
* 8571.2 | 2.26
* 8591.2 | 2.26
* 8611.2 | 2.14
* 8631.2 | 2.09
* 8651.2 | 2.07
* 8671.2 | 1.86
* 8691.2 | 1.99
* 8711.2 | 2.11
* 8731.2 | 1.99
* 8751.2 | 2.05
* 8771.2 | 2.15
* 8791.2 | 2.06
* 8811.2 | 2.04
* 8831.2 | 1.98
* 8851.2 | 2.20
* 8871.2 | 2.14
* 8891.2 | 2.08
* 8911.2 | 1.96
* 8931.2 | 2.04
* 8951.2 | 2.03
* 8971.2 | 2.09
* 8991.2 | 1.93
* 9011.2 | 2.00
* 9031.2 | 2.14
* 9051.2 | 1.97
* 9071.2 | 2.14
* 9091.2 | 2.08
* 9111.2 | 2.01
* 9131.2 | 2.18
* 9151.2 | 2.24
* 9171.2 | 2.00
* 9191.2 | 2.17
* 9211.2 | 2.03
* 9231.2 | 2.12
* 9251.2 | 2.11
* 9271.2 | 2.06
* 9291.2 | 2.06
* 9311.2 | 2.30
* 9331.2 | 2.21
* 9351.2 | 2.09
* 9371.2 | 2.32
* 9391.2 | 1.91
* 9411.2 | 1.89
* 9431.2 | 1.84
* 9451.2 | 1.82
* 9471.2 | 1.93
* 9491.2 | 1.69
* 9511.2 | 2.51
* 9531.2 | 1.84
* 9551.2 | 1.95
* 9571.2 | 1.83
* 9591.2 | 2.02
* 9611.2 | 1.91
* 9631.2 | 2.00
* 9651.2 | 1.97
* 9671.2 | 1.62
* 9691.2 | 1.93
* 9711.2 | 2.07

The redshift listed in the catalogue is 0.13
